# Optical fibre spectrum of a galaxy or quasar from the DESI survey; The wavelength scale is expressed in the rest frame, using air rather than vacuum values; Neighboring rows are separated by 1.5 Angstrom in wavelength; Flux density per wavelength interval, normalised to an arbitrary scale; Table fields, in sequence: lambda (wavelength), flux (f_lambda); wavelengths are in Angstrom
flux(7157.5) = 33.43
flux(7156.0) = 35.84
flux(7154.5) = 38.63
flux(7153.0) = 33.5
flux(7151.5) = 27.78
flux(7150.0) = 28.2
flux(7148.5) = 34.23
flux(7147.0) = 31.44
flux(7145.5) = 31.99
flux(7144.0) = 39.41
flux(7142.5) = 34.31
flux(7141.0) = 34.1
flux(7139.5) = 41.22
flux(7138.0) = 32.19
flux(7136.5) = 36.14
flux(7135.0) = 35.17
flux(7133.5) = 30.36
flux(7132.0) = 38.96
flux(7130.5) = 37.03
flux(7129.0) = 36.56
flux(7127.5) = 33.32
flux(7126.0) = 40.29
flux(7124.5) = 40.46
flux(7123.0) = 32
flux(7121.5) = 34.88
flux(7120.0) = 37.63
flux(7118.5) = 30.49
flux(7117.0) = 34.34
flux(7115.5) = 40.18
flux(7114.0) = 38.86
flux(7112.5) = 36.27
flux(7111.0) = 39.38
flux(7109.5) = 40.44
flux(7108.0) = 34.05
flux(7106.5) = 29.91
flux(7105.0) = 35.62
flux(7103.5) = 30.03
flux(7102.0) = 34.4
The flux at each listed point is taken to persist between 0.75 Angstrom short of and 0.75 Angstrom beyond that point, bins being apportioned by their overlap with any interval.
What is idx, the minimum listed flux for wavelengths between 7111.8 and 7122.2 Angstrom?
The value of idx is 30.49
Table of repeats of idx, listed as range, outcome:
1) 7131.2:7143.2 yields 30.36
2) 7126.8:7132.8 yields 33.32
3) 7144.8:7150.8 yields 28.2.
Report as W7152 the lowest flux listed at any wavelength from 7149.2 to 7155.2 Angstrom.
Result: 27.78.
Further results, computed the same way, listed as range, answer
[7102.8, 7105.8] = 30.03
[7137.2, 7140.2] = 32.19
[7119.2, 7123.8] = 32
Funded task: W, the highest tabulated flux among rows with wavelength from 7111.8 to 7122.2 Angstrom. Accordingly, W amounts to 40.18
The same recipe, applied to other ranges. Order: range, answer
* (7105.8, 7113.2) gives 40.44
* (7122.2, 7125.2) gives 40.46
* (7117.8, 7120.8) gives 37.63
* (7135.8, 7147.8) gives 41.22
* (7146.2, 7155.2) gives 38.63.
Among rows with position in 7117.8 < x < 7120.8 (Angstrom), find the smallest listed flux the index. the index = 30.49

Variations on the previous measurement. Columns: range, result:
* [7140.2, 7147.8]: 31.44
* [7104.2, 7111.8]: 29.91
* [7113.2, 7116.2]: 38.86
